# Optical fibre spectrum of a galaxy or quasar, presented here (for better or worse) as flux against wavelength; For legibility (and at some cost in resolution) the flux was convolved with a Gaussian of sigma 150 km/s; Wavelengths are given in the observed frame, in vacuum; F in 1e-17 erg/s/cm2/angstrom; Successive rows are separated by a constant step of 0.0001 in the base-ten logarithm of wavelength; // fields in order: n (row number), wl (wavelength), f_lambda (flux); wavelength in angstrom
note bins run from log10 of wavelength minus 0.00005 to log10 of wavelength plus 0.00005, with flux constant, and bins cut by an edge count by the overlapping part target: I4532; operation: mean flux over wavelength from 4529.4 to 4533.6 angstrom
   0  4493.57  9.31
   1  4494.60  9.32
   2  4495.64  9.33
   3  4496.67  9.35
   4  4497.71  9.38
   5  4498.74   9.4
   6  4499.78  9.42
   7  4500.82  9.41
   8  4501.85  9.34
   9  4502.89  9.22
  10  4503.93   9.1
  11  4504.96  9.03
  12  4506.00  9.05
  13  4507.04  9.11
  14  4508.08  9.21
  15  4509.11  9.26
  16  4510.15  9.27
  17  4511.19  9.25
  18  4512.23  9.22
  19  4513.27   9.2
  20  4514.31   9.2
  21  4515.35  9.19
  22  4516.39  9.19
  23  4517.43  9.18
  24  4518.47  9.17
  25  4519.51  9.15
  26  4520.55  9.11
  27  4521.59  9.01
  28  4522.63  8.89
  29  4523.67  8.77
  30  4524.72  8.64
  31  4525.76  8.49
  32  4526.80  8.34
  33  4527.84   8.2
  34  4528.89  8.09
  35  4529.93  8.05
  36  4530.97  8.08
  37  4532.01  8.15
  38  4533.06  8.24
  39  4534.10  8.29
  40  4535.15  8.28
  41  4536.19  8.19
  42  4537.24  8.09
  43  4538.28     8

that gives 8.14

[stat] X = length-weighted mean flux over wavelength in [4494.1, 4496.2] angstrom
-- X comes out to 9.33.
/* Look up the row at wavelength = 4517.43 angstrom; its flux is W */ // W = 9.18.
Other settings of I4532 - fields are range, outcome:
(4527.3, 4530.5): 8.12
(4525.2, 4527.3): 8.44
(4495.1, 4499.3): 9.36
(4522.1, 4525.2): 8.75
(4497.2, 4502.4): 9.39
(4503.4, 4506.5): 9.07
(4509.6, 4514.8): 9.22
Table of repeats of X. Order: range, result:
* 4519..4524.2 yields 8.98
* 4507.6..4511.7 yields 9.26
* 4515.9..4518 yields 9.19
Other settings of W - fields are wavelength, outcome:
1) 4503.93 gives 9.1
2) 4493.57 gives 9.31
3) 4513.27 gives 9.2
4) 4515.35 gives 9.19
